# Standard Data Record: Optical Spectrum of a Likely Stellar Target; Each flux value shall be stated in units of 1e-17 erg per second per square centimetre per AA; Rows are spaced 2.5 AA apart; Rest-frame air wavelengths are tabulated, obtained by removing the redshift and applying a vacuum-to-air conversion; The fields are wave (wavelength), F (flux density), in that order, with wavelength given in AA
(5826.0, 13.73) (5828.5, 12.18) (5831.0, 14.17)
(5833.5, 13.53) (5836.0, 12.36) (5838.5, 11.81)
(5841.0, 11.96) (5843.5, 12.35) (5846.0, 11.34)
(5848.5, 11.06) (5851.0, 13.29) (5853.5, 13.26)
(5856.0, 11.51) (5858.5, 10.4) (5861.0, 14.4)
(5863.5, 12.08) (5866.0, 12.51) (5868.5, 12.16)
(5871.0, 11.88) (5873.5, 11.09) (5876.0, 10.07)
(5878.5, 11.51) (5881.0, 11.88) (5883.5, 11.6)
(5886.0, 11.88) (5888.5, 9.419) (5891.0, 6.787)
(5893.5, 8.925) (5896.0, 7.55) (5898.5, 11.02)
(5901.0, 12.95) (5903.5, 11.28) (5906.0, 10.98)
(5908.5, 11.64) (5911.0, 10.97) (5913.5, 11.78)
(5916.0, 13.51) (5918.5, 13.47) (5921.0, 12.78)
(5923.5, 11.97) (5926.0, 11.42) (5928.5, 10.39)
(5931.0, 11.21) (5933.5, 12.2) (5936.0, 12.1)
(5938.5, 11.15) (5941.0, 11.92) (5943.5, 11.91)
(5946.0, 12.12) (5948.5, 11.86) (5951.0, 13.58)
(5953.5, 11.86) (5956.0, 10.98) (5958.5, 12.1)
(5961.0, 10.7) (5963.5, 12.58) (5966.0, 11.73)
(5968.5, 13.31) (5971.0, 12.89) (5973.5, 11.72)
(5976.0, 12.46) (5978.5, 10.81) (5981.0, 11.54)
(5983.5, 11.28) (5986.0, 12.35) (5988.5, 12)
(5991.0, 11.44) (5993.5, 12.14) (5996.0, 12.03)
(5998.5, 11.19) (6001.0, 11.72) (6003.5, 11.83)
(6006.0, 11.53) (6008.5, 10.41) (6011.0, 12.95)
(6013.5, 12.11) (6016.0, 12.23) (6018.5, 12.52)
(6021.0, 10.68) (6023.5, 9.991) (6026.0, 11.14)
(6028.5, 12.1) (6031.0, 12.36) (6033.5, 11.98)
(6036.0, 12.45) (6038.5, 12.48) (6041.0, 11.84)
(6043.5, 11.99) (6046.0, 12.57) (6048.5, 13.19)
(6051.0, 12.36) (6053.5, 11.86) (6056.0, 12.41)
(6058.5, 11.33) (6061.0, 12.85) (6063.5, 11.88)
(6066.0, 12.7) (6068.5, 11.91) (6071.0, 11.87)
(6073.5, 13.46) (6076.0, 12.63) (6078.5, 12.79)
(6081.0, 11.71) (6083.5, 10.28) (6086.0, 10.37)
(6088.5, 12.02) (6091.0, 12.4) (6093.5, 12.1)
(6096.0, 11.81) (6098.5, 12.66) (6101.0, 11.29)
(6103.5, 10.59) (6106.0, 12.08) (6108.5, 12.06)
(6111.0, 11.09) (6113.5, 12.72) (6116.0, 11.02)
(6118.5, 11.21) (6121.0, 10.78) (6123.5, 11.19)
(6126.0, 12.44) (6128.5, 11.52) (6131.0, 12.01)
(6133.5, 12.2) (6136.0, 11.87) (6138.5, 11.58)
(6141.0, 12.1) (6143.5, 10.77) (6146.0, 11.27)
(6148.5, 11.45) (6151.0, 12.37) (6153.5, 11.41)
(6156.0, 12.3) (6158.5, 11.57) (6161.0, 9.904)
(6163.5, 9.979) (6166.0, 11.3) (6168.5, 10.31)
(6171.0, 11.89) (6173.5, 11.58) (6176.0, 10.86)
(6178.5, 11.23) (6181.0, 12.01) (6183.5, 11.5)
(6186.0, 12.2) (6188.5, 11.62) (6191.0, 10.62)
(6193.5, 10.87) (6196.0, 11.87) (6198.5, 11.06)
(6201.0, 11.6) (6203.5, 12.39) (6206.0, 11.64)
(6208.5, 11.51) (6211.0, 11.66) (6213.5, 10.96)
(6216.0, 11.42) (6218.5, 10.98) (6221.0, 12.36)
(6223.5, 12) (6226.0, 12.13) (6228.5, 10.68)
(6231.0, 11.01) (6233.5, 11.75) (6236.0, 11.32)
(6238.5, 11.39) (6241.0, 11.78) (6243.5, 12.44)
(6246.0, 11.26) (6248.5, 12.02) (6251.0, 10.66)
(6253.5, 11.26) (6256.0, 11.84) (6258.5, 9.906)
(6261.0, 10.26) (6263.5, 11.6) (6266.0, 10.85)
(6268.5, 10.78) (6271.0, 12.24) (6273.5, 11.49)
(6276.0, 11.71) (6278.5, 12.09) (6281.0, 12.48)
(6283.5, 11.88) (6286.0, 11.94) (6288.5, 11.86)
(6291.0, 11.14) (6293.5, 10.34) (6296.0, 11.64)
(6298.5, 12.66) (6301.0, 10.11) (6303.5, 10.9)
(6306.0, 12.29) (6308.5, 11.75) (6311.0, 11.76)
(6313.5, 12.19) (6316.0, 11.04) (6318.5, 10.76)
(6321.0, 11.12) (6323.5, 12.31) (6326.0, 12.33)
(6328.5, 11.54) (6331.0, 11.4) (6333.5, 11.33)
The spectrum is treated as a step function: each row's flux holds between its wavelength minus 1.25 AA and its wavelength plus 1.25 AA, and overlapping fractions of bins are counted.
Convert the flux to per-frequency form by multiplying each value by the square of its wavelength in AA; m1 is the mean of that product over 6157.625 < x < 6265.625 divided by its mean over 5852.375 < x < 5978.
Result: 1.08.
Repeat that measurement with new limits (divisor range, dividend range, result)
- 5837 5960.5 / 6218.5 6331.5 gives 1.12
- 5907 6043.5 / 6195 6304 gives 1.06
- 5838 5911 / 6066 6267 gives 1.12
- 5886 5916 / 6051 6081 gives 1.24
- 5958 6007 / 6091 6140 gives 1.03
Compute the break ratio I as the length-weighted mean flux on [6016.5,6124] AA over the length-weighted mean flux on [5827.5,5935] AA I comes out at 1.02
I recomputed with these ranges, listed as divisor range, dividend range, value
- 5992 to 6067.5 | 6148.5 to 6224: 0.96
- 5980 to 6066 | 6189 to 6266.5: 0.96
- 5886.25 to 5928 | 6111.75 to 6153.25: 1.05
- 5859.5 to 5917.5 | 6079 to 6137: 1.04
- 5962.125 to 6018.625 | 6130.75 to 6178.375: 0.95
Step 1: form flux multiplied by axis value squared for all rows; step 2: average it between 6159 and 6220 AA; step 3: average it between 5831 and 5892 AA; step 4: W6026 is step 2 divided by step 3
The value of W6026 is 1.1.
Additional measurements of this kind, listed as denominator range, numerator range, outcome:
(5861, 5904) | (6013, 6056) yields 1.15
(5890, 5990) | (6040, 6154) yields 1.08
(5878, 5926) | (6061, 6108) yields 1.14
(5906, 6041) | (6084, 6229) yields 1.03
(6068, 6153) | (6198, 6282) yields 1.02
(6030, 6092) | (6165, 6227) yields 0.99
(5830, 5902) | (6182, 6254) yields 1.12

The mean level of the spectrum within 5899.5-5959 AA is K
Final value 11.9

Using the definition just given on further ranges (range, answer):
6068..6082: 12.4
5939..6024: 11.8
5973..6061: 11.9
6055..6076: 12.3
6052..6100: 12.1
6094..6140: 11.7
